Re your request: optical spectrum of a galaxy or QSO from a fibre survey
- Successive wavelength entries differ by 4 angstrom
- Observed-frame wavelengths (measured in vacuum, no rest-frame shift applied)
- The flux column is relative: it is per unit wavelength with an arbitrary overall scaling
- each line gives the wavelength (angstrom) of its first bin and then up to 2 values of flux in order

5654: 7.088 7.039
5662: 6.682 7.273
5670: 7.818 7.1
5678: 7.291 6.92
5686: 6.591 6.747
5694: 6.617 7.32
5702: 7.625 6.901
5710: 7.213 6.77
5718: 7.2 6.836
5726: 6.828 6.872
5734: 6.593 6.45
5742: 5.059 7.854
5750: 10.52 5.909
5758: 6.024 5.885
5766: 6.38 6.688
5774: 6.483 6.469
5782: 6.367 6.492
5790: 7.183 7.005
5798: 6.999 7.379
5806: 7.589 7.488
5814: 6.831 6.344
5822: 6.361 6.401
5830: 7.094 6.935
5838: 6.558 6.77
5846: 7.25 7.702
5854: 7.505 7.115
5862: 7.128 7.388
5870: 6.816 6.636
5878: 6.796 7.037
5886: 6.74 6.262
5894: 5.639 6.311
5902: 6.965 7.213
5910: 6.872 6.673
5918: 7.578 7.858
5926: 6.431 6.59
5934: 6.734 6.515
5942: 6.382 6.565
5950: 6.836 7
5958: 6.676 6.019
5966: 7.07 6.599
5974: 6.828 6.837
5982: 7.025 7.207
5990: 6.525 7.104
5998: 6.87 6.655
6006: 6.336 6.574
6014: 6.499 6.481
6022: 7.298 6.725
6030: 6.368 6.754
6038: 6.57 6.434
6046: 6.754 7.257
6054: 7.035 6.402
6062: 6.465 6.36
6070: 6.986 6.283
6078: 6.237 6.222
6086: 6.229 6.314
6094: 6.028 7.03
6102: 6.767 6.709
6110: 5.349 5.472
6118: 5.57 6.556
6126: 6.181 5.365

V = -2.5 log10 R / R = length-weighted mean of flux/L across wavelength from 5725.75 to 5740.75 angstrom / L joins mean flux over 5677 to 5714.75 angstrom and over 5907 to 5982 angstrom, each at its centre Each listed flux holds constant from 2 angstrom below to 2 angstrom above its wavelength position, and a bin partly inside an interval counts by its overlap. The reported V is 0.06 mag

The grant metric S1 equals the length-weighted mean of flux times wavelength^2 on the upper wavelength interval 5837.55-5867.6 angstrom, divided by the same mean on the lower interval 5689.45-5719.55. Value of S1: 1.07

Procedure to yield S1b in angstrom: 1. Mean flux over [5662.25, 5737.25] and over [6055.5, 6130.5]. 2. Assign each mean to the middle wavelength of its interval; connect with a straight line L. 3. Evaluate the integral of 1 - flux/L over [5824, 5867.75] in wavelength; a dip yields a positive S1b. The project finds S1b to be -2.2 angstrom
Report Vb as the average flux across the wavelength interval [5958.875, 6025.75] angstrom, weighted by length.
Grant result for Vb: 6.74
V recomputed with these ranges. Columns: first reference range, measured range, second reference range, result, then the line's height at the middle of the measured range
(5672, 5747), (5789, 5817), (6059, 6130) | -0.07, 6.72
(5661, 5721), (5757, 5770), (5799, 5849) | 0.13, 7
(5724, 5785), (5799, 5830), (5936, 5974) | -0.04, 6.67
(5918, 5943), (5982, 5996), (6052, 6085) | -0.04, 6.69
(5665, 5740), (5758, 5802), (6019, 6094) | 0.05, 6.9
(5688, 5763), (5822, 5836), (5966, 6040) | 0.02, 6.85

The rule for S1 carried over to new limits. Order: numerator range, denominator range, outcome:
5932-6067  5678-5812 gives 1.06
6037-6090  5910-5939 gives 0.99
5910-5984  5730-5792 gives 1.08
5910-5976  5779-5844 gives 1.03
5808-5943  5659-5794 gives 1.05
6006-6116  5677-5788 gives 1.07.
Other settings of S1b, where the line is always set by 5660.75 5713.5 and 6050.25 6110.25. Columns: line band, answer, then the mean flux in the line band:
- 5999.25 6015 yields 0.1 angstrom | 6.53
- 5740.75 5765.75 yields 0.3 angstrom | 6.89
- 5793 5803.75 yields -0.3 angstrom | 7.13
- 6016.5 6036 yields -0.5 angstrom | 6.73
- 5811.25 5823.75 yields 0.6 angstrom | 6.57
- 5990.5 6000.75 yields -0.4 angstrom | 6.9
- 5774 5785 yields 0.8 angstrom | 6.44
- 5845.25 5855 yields -1.0 angstrom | 7.51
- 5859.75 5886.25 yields -0.6 angstrom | 6.95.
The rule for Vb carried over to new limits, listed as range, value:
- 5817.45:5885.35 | 6.94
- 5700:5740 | 6.93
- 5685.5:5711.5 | 7.02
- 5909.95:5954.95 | 6.83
